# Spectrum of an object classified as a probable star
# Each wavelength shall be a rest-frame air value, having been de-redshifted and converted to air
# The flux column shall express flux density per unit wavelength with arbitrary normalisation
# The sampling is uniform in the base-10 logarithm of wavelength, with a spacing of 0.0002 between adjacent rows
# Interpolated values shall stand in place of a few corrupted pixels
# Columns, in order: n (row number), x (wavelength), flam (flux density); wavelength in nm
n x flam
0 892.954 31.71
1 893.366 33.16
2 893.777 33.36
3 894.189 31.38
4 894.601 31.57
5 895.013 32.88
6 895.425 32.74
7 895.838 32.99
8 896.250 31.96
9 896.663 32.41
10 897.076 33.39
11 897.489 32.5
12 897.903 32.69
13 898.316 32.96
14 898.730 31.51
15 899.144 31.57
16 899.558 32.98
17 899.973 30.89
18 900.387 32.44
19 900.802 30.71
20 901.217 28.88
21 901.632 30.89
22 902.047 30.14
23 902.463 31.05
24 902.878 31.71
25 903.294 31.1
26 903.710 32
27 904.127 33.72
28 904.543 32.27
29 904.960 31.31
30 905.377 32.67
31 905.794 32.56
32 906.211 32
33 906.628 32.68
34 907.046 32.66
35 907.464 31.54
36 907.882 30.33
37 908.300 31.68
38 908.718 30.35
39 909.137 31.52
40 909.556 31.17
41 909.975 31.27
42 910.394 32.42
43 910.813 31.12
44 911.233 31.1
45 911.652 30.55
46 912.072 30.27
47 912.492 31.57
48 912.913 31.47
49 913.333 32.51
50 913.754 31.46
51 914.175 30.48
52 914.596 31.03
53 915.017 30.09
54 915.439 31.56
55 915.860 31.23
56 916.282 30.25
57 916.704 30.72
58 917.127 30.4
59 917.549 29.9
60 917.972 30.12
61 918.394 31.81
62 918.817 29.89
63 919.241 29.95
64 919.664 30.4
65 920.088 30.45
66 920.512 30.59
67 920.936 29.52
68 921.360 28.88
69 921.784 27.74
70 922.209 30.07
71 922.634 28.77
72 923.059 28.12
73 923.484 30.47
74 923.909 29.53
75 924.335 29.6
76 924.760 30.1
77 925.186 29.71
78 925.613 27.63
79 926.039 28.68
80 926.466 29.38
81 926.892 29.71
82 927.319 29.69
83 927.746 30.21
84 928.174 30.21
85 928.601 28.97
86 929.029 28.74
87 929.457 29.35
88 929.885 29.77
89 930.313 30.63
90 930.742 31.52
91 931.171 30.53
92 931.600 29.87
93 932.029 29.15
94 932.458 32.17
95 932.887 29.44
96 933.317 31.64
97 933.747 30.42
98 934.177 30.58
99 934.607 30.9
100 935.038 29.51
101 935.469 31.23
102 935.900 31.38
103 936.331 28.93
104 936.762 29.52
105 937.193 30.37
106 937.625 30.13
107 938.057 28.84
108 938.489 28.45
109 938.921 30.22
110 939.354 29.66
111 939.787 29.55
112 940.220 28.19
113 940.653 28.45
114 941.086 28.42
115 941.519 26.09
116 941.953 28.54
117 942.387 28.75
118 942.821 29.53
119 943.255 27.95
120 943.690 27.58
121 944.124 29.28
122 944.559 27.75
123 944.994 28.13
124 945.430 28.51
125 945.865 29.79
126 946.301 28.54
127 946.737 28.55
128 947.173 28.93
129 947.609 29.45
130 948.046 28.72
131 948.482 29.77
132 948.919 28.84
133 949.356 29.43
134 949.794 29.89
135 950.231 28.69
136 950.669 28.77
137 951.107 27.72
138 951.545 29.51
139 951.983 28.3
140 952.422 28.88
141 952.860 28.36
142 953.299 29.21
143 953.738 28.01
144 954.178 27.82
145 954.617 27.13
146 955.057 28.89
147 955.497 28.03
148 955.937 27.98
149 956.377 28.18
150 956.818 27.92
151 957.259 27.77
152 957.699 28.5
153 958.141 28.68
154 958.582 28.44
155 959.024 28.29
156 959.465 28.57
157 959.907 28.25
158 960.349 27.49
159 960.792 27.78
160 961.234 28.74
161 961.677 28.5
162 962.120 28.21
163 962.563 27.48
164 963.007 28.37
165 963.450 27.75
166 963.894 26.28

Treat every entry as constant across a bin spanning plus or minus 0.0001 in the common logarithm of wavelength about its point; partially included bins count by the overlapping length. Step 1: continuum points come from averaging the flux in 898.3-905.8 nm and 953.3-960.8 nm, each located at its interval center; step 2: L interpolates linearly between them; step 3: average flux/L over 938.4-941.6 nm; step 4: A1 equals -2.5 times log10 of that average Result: 0.02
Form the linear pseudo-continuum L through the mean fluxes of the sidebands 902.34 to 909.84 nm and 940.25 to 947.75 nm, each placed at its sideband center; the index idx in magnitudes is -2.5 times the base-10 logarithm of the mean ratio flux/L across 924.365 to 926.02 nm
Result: 0.04 mag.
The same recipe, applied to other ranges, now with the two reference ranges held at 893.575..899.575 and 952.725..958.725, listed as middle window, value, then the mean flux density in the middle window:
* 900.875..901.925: 0.07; 30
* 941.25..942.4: 0.06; 27.7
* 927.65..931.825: 0.00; 30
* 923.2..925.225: 0.02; 29.8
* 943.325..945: 0.03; 28.2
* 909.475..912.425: 0.01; 31.2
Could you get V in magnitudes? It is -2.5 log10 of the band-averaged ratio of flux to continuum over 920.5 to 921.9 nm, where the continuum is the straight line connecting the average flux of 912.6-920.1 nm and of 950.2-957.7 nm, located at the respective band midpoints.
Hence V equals 0.05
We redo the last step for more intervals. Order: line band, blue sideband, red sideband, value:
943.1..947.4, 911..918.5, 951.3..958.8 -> 0.017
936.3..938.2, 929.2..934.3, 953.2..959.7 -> 0.010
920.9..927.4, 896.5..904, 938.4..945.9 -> 0.025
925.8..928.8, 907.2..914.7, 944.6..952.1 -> 0.024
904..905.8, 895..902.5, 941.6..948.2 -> -0.035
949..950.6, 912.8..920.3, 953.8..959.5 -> -0.024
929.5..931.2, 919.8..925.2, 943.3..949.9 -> -0.044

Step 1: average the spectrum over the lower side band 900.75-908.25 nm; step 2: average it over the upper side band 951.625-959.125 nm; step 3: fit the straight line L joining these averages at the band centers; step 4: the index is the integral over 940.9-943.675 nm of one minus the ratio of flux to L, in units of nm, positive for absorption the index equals 0.09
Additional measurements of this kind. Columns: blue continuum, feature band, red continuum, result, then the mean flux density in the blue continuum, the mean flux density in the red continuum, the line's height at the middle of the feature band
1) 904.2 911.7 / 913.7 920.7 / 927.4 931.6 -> 0.08 nm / 31.7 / 30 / 30.9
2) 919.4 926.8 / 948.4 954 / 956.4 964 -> -0.09 nm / 29.4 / 28.1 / 28.4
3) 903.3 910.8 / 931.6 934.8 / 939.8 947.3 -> -0.13 nm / 31.8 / 28.4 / 29.4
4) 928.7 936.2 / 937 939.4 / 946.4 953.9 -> 0.02 nm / 30.4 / 28.9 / 29.9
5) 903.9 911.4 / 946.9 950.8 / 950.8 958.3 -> -0.06 nm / 31.8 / 28.3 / 28.7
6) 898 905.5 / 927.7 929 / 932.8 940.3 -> 0.03 nm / 31.6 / 30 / 30.4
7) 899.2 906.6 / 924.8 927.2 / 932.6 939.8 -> 0.11 nm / 31.6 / 30.1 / 30.6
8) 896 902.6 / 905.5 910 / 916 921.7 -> -0.09 nm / 31.7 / 30.2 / 31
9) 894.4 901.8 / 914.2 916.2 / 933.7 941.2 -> 0.01 nm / 32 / 29.7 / 31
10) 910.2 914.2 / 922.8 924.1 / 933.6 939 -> 0.06 nm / 31.3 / 30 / 30.7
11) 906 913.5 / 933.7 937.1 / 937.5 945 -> -0.13 nm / 31.5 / 28.6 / 29.2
